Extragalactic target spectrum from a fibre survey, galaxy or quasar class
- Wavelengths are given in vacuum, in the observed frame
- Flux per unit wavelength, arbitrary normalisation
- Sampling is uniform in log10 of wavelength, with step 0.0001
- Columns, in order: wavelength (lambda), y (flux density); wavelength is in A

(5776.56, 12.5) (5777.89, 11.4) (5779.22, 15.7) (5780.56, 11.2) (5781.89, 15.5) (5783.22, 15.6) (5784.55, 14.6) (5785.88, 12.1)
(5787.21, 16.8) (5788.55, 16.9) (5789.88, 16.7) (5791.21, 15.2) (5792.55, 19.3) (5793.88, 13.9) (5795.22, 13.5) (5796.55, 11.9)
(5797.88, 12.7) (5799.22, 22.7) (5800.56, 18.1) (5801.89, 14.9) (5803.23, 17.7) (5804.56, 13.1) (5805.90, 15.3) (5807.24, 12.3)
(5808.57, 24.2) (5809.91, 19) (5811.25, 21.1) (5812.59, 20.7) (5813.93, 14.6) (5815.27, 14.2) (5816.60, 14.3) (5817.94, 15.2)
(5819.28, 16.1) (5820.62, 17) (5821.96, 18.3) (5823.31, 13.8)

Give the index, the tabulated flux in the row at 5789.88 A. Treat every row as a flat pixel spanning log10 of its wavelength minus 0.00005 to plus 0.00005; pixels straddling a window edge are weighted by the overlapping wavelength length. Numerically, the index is 16.7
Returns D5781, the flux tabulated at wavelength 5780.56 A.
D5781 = 11.2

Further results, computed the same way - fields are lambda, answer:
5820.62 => 17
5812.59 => 20.7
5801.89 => 14.9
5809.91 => 19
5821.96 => 18.3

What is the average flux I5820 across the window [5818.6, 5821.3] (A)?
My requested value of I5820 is 16.6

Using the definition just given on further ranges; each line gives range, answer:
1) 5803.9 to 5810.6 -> 16.8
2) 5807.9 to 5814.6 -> 19.9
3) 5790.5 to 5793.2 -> 17.2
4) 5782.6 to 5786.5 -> 14.1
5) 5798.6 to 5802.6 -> 18.5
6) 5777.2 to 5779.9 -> 13.5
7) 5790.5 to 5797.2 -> 14.8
